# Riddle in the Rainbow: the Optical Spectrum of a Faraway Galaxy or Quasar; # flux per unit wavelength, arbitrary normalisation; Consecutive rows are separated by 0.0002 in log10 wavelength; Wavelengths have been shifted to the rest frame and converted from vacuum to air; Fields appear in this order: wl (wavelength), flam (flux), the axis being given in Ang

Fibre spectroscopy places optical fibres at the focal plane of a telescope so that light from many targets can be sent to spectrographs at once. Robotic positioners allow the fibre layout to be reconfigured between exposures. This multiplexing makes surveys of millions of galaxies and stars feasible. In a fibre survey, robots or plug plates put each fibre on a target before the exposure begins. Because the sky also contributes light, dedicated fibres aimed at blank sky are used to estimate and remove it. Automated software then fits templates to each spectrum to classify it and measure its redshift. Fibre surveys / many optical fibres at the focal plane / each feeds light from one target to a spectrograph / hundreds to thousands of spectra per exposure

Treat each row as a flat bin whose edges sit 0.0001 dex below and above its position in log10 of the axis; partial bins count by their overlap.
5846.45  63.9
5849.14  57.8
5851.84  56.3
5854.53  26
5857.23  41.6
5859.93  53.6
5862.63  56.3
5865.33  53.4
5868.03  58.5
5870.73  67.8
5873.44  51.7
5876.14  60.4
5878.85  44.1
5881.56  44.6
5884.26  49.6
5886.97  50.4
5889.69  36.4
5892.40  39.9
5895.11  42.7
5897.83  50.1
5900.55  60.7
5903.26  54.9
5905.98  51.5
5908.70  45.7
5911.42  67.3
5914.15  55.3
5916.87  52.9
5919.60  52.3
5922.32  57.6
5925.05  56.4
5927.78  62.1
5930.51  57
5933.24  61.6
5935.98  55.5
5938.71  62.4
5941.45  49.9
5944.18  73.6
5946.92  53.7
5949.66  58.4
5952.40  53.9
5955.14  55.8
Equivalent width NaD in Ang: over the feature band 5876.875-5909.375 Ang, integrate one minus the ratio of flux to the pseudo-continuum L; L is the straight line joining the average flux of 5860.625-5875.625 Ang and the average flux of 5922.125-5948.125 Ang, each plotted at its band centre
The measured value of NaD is 5.8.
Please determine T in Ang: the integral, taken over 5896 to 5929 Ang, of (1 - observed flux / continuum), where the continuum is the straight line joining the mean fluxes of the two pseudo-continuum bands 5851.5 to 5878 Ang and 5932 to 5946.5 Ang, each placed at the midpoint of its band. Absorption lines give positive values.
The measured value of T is 1.1 Ang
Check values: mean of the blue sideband 52.3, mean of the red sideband 60.1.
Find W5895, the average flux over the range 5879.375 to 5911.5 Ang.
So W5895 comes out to 48.7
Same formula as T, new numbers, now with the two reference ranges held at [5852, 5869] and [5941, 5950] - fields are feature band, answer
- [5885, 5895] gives 1.9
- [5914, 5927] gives 0.3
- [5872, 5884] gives 0.1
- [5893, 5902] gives 0.6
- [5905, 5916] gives 0.1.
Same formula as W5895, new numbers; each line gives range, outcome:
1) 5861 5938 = 53.5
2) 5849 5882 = 51.7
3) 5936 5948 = 59.6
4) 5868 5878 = 59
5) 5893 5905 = 51.3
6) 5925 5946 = 59.9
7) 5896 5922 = 54.4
